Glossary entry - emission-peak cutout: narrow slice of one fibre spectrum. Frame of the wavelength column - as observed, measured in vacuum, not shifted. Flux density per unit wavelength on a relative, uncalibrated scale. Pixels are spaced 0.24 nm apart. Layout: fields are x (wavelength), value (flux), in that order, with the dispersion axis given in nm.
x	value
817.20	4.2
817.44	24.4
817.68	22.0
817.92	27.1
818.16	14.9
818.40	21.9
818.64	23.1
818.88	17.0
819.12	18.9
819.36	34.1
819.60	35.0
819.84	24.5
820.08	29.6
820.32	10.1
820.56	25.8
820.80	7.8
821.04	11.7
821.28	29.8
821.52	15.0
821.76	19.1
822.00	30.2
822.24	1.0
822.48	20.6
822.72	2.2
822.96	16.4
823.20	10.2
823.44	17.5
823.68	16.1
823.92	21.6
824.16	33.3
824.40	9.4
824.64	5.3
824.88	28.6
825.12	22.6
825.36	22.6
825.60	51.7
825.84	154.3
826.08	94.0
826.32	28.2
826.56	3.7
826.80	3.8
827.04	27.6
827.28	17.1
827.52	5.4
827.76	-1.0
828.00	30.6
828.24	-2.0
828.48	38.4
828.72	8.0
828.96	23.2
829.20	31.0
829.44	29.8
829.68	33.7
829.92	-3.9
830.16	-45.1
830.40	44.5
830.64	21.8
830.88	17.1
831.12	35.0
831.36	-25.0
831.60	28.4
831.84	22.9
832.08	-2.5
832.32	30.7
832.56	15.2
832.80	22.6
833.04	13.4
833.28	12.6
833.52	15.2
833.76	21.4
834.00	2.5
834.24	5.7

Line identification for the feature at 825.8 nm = H-gamma 4340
